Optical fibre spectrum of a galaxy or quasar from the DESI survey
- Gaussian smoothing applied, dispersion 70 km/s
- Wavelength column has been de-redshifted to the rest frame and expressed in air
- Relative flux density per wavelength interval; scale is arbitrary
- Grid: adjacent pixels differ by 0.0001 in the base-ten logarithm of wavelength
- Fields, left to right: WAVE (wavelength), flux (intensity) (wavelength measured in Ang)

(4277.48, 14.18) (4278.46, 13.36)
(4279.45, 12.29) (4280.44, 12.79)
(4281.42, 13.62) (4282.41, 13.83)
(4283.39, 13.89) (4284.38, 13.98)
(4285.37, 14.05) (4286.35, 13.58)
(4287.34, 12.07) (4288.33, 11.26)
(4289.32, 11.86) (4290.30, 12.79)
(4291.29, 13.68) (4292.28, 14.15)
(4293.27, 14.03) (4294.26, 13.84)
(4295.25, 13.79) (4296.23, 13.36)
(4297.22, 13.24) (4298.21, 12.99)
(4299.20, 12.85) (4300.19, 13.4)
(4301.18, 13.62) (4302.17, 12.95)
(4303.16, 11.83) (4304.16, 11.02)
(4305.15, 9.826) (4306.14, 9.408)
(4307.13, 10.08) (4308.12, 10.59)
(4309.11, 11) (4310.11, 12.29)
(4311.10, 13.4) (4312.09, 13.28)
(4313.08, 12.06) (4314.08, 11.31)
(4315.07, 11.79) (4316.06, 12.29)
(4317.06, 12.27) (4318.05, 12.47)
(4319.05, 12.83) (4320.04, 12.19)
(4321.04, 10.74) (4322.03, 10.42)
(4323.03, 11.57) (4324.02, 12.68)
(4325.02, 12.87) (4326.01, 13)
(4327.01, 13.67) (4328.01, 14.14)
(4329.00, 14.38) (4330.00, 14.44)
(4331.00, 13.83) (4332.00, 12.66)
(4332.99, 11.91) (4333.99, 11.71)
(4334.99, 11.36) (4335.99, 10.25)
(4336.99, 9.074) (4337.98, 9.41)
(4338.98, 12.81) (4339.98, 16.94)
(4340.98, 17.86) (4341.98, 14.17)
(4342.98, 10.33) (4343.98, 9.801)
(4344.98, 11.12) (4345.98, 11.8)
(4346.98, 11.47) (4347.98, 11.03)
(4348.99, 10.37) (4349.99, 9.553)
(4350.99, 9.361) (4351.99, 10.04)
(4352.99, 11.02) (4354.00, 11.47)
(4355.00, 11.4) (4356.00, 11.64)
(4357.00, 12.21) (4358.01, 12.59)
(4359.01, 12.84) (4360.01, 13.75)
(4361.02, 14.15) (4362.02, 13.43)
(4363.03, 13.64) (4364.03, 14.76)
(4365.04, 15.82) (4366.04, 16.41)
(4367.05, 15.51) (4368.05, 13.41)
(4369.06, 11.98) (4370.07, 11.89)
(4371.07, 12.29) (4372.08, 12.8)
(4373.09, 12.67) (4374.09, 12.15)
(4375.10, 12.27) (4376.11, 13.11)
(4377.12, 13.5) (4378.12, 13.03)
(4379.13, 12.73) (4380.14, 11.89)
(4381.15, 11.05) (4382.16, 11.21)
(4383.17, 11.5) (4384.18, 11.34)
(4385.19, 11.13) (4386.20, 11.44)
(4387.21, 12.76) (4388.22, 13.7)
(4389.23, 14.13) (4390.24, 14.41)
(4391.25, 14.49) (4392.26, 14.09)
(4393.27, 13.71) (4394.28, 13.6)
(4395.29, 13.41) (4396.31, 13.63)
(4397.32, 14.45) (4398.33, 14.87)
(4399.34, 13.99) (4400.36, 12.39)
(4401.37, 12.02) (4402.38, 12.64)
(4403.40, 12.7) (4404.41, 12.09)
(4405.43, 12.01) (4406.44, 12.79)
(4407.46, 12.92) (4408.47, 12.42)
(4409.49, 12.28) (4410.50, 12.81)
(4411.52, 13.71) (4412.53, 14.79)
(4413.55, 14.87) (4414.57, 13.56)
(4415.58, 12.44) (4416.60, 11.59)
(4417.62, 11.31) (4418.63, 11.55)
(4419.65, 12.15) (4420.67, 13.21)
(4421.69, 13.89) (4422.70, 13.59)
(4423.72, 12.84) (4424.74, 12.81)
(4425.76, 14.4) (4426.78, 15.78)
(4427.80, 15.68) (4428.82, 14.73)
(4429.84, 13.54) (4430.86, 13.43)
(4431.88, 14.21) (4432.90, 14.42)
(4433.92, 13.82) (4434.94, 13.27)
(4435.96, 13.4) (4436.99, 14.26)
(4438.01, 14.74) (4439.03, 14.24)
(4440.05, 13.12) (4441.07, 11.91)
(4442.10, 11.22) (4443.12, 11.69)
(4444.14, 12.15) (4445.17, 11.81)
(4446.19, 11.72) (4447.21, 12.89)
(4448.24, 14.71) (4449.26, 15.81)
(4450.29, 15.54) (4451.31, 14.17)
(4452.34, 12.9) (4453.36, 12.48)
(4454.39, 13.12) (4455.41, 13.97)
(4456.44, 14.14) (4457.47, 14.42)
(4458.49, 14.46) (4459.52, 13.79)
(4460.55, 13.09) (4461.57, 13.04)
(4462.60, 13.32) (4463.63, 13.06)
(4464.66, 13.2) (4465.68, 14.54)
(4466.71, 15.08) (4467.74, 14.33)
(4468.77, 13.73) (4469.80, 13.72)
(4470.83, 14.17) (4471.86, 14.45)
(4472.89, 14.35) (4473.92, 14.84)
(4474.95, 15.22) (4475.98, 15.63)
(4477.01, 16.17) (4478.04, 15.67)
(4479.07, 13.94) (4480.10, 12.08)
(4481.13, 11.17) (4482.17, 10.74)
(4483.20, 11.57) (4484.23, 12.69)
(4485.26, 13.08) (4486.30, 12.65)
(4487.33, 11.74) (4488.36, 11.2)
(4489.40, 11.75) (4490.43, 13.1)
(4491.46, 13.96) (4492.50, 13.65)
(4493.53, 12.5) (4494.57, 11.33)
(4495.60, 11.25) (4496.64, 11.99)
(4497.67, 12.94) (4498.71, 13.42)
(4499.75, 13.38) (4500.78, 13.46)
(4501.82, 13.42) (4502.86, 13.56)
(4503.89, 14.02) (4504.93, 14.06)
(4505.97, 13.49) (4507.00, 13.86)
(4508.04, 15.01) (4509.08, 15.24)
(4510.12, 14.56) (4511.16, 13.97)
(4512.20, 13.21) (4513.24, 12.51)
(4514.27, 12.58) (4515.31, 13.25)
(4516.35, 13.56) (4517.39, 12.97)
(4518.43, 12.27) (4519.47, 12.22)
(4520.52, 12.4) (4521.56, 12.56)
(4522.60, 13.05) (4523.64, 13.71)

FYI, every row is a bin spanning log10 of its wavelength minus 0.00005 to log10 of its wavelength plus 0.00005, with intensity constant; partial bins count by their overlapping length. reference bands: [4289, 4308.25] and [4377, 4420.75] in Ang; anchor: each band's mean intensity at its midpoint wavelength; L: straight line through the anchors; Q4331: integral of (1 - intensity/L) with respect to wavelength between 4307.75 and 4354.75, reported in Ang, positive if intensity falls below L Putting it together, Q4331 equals 2.2 Ang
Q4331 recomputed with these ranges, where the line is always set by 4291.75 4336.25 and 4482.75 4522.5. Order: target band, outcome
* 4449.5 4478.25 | -2.84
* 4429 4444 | -0.67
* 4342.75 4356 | 1.91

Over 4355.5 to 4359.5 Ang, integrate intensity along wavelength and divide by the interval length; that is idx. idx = 12.3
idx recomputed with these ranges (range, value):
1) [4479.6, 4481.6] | 11.6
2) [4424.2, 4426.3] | 13.6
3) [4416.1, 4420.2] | 11.7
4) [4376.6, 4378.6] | 13.3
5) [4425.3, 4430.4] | 14.8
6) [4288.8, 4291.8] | 12.8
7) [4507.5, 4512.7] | 14.4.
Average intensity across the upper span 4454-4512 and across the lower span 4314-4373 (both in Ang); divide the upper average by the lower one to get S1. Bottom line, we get 1.09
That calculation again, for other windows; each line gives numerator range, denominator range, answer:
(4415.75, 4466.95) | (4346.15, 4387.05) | 1.09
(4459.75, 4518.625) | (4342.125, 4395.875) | 1.07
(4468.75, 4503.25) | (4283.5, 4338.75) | 1.07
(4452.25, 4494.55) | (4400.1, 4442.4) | 1.02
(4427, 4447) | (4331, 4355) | 1.15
